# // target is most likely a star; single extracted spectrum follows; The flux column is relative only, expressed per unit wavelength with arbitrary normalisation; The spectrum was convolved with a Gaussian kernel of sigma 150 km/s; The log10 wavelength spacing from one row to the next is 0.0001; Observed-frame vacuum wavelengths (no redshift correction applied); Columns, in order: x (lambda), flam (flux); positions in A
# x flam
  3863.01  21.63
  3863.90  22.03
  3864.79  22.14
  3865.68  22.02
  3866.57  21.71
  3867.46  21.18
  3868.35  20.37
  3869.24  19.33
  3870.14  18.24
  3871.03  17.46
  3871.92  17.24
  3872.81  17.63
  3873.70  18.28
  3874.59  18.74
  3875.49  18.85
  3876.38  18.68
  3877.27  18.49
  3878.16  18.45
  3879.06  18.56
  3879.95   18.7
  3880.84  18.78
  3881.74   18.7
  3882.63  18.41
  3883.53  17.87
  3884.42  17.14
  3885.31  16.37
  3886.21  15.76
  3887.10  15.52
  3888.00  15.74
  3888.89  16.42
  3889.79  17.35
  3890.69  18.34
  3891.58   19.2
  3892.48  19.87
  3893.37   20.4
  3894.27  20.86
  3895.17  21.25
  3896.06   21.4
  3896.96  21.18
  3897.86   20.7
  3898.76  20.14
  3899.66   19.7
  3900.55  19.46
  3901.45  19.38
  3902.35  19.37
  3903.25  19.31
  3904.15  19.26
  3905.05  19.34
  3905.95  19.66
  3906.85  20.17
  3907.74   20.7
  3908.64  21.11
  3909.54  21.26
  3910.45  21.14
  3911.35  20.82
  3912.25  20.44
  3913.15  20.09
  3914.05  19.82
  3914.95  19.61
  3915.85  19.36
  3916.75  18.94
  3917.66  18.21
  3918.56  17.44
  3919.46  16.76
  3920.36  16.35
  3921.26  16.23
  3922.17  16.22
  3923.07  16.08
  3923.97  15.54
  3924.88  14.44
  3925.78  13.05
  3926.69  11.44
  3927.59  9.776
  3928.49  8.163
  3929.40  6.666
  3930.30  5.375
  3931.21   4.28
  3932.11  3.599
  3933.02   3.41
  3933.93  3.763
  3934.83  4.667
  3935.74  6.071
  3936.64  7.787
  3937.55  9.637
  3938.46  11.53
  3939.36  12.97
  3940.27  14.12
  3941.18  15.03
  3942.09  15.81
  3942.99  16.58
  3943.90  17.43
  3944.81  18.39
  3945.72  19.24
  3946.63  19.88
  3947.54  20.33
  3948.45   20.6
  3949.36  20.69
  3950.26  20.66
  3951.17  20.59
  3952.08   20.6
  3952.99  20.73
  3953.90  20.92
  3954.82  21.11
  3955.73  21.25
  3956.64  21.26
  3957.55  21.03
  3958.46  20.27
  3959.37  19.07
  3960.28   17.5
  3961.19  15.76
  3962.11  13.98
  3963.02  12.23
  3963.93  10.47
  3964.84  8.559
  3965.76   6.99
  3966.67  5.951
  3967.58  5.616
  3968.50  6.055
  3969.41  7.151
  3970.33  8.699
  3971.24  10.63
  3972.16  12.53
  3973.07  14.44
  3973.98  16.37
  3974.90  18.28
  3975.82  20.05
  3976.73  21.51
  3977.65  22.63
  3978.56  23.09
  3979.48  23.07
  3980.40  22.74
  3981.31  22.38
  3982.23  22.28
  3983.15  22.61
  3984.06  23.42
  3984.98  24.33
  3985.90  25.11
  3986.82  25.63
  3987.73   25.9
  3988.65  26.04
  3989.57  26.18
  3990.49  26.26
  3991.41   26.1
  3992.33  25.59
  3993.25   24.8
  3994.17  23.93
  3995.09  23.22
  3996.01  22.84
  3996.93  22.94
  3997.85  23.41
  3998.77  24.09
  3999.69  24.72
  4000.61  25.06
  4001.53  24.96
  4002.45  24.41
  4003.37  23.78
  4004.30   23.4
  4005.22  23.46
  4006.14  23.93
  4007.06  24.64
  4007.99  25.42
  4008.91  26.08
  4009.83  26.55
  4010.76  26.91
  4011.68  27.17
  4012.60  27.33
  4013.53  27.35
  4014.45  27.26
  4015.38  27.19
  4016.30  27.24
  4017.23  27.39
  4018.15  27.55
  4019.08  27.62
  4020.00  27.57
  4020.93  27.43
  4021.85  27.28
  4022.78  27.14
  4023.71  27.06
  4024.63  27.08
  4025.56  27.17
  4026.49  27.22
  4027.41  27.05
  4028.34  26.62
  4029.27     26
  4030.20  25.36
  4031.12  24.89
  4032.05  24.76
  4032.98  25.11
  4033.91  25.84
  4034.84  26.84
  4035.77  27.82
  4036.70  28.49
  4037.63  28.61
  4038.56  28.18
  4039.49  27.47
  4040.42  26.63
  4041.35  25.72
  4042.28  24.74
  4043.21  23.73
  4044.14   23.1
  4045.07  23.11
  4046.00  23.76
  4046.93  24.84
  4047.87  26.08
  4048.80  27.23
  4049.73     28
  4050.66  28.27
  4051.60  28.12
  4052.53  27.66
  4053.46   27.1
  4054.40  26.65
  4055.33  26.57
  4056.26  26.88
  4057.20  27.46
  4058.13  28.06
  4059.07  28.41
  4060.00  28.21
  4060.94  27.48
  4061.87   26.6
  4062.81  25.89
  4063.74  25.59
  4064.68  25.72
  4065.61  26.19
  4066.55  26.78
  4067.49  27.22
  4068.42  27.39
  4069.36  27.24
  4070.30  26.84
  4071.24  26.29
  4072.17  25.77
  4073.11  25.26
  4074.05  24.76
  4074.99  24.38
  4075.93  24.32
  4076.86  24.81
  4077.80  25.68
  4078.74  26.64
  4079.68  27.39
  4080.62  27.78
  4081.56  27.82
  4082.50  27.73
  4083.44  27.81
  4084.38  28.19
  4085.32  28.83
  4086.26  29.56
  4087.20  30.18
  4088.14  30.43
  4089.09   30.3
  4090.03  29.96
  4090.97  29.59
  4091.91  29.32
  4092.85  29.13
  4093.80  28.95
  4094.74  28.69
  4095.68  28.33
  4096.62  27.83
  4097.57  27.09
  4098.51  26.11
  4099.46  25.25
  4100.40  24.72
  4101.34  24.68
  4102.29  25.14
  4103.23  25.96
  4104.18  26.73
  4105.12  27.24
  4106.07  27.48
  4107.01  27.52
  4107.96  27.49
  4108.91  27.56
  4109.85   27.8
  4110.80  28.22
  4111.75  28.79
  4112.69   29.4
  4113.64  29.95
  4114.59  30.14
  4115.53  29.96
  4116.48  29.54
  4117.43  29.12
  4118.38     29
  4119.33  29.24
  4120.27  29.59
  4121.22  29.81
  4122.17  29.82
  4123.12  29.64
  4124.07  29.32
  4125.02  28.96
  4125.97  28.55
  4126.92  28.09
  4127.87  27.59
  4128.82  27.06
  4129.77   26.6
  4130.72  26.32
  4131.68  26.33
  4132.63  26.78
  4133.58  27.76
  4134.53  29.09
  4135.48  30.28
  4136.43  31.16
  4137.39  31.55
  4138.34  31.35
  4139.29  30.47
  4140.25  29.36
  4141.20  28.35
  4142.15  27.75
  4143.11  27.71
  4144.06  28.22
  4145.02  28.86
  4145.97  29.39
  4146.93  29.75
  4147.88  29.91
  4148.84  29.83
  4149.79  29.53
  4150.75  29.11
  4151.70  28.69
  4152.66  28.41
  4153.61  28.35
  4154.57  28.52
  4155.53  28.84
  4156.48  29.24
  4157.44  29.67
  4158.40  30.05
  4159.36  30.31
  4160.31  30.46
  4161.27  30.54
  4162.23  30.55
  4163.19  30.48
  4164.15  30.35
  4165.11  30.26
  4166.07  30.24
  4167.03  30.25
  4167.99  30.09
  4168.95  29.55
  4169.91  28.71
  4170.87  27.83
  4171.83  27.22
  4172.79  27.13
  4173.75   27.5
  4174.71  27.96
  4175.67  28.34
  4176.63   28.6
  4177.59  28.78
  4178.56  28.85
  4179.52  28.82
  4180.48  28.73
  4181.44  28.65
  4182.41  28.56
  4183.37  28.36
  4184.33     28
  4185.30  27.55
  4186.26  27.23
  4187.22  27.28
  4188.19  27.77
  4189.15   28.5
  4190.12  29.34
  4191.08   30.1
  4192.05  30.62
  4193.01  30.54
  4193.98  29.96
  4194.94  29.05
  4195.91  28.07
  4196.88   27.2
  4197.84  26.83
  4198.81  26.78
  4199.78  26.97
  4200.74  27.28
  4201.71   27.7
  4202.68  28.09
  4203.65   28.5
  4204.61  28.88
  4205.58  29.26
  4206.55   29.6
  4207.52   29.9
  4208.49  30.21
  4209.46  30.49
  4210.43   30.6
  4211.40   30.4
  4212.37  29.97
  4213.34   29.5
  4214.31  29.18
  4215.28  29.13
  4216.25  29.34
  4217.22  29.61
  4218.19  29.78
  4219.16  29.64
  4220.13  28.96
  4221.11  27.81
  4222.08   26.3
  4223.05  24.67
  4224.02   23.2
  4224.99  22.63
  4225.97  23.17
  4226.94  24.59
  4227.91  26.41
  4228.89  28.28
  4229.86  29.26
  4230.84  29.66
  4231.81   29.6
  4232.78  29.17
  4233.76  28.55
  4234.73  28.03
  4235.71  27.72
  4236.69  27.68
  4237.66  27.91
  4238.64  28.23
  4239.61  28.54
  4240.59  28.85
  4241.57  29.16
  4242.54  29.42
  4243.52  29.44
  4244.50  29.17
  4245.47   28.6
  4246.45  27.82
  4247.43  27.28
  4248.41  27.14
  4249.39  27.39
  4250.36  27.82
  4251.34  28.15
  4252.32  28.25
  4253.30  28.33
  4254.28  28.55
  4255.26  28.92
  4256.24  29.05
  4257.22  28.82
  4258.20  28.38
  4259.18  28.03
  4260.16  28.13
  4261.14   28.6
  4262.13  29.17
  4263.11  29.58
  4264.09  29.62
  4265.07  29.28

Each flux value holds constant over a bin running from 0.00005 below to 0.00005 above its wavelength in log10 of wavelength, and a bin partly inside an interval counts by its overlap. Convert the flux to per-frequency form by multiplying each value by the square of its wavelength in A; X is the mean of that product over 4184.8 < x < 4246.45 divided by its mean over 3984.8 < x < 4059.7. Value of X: 1.2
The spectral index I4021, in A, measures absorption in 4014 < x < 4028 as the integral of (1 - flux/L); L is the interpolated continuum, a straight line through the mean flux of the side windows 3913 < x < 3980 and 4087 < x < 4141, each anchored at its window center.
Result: -4.31 A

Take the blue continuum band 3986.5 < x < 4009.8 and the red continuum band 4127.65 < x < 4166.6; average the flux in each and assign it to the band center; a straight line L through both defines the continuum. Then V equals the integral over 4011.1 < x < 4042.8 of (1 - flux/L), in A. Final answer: -1.6 A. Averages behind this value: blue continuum 24.7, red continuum 29.2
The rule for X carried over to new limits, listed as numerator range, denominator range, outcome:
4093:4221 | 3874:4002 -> 1.80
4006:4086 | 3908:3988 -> 1.74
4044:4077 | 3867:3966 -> 1.69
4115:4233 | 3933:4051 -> 1.45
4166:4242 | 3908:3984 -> 2.06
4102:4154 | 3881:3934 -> 1.90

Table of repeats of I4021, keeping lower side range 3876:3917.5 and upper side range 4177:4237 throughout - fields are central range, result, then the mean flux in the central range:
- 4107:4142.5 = -4.1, 28.8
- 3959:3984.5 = 7.1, 15.5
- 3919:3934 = 6.9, 10.8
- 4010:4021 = -2.2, 27.3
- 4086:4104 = -2.1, 27.9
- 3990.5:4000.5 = -1.0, 24.3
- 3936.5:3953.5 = 2.9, 17.2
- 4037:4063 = -3.2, 26.6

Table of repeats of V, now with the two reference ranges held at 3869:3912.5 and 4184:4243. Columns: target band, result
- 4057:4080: -2.17 A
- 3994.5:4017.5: -2.96 A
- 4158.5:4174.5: -1.49 A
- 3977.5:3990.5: -1.43 A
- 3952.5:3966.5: 2.95 A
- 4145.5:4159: -1.38 A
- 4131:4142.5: -1.35 A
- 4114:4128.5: -2.02 A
